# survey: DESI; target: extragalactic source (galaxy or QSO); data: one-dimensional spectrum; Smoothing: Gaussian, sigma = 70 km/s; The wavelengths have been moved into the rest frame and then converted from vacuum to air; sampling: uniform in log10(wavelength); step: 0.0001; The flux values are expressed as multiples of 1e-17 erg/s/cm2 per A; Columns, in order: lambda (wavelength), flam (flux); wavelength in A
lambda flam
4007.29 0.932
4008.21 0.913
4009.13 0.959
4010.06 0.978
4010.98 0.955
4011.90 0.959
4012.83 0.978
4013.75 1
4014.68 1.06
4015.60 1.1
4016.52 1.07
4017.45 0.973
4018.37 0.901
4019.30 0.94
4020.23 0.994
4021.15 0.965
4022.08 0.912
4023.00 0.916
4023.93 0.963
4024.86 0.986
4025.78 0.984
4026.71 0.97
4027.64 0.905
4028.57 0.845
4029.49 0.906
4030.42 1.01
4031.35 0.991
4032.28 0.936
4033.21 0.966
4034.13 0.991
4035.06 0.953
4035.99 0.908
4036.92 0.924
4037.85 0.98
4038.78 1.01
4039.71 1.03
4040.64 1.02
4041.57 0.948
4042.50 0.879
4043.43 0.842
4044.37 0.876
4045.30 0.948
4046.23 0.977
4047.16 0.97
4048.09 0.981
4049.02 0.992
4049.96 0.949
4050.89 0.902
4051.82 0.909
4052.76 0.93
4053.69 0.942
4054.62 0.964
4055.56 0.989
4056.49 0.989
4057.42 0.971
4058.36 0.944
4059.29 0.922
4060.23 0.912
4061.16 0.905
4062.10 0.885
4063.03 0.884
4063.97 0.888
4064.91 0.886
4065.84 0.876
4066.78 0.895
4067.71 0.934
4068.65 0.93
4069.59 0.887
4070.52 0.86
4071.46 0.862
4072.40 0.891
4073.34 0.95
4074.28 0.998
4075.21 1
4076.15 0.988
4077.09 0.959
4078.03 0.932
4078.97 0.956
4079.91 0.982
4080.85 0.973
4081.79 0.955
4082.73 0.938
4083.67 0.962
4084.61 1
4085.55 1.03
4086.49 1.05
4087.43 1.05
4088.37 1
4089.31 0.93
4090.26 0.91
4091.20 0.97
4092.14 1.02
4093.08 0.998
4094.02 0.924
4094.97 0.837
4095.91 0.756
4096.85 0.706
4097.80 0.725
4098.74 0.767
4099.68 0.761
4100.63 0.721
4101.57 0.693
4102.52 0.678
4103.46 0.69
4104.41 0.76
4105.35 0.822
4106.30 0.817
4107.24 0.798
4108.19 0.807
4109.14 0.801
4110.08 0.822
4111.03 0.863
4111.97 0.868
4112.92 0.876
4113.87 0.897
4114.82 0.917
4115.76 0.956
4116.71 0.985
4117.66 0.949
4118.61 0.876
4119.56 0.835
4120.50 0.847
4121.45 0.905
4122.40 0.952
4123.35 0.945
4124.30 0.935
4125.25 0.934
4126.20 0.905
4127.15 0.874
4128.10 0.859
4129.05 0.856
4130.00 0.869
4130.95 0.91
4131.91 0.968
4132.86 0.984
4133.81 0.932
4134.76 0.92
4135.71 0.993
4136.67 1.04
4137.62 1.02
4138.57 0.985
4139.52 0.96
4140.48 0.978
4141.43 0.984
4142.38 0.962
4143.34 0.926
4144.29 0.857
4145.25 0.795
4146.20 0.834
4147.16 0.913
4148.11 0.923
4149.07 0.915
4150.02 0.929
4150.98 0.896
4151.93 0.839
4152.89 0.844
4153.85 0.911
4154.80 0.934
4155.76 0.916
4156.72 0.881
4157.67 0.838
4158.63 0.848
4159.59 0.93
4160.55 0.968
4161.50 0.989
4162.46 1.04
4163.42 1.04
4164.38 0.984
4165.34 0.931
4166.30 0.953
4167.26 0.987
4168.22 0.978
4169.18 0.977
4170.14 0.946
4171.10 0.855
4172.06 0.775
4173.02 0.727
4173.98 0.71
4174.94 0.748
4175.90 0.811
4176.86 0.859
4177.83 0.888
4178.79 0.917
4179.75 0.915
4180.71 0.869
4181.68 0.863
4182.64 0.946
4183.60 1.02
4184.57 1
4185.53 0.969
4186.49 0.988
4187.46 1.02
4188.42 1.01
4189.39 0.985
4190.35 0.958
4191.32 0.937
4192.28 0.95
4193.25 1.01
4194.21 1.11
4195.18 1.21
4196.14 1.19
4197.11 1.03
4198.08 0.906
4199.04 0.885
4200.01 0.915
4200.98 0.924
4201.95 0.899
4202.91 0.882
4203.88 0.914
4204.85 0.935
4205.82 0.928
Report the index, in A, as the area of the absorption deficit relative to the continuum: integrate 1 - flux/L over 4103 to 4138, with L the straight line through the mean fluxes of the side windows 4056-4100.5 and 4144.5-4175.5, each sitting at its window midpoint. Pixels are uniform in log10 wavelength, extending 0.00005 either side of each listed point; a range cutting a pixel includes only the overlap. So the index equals 0.7 A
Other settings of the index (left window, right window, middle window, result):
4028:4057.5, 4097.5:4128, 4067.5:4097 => -1.8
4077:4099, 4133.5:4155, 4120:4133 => 0.3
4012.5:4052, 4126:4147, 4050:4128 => 3.6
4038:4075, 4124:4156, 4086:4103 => 1.2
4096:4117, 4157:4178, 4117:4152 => -3.0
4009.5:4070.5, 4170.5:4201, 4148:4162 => 0.5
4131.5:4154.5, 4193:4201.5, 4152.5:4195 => 2.3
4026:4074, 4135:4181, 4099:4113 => 2.1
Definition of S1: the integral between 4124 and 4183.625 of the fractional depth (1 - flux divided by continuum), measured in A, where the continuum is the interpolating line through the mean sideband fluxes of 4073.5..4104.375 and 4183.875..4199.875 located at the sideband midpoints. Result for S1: 3.43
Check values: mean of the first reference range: 0.9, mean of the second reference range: 1.01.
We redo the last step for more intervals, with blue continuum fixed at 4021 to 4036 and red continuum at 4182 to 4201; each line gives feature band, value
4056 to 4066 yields 0.4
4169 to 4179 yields 1.6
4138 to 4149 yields 0.7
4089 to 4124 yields 4.5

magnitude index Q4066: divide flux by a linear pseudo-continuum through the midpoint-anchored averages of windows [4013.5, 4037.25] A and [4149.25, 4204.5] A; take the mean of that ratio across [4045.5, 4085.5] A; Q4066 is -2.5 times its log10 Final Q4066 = 0.02 mag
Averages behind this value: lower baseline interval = 0.964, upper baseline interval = 0.933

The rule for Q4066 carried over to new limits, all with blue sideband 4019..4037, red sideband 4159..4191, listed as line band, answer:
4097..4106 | 0.26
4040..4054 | 0.01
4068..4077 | 0.01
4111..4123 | 0.04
